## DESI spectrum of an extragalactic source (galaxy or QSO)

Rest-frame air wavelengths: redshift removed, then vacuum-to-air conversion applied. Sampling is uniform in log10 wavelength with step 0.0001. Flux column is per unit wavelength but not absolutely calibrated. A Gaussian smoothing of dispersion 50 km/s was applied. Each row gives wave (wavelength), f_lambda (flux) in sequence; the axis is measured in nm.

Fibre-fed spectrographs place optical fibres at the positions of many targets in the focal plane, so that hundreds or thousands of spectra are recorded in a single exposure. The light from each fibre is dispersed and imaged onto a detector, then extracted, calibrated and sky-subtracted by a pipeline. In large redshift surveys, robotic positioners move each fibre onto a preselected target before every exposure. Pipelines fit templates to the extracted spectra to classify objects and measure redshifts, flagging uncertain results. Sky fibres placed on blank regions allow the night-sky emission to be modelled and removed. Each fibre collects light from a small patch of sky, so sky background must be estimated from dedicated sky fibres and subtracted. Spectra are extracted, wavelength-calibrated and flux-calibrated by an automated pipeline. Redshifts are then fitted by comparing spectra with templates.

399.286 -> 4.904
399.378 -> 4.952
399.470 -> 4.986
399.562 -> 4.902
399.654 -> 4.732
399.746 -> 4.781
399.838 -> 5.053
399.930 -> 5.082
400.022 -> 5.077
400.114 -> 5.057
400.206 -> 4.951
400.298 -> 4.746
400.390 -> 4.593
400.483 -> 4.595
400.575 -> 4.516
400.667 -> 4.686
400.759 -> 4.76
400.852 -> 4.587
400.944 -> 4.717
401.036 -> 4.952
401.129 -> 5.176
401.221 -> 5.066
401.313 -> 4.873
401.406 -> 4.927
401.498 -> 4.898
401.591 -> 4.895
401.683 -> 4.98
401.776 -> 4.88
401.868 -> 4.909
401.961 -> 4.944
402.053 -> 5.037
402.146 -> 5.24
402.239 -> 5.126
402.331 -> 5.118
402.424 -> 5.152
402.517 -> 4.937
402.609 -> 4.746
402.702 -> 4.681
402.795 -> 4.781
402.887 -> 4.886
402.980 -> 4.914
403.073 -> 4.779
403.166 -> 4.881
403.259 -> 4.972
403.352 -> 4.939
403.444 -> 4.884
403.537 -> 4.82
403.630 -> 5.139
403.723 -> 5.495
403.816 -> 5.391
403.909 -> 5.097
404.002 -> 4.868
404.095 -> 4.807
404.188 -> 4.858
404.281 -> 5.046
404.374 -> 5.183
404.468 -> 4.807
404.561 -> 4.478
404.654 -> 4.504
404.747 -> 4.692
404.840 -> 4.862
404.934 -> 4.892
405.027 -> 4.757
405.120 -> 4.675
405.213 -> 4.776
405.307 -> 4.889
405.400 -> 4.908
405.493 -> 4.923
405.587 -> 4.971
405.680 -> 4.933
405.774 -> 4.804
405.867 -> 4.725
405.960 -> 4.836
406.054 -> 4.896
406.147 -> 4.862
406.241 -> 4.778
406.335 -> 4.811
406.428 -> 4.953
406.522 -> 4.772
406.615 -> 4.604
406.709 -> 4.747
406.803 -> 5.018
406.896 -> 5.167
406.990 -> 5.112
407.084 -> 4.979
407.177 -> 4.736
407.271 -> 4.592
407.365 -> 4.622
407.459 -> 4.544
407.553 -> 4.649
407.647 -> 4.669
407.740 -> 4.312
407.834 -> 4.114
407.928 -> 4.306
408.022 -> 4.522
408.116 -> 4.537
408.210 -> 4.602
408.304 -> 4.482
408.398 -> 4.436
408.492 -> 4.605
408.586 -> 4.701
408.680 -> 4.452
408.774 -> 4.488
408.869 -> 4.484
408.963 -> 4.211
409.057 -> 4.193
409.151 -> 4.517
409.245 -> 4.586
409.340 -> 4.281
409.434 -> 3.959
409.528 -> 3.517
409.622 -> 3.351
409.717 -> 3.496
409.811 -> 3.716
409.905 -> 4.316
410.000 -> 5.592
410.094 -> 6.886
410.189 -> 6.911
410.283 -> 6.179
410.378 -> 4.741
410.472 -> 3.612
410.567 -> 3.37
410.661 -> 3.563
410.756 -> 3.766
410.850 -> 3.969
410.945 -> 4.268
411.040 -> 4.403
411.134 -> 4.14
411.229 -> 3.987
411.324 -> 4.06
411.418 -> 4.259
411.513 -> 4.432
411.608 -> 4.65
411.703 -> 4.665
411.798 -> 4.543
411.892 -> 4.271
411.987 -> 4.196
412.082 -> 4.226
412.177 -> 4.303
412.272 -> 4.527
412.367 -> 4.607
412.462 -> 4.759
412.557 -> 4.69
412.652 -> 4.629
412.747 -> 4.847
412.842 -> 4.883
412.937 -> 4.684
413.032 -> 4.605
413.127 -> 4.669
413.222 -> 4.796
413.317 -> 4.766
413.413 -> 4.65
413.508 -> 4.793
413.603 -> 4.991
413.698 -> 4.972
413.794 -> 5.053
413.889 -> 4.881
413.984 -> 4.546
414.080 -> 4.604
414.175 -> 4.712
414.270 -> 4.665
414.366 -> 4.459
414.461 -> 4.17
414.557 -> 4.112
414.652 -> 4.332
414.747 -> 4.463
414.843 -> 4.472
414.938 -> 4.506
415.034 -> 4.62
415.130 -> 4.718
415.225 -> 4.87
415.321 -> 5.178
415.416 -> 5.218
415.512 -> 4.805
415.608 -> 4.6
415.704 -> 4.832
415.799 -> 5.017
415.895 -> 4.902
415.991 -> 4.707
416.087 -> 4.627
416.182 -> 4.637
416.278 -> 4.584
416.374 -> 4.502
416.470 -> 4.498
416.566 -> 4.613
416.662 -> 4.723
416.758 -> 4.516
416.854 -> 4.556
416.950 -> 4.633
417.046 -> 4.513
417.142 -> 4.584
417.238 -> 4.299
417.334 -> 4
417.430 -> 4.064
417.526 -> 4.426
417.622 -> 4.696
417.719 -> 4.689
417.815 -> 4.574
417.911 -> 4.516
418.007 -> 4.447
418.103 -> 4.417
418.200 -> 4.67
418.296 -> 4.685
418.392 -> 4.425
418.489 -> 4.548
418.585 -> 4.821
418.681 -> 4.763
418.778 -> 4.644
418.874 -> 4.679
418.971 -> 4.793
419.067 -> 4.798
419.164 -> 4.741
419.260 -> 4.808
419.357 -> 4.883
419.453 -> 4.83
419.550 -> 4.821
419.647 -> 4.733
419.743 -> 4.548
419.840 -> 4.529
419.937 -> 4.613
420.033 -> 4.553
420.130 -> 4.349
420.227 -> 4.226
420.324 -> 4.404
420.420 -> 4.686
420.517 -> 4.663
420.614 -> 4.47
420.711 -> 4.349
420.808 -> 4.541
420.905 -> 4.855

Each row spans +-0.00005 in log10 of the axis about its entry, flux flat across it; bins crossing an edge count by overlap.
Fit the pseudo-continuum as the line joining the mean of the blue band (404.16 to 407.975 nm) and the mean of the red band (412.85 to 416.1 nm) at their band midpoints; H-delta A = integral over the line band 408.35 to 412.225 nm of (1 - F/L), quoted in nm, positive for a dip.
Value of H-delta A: 0.28 nm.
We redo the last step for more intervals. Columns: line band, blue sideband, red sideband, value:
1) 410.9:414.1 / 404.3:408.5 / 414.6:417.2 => 0.09 nm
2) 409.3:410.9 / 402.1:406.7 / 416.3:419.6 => 0.11 nm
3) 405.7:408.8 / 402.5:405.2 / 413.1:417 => 0.09 nm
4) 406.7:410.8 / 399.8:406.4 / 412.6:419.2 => 0.21 nm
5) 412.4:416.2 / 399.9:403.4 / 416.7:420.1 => -0.04 nm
